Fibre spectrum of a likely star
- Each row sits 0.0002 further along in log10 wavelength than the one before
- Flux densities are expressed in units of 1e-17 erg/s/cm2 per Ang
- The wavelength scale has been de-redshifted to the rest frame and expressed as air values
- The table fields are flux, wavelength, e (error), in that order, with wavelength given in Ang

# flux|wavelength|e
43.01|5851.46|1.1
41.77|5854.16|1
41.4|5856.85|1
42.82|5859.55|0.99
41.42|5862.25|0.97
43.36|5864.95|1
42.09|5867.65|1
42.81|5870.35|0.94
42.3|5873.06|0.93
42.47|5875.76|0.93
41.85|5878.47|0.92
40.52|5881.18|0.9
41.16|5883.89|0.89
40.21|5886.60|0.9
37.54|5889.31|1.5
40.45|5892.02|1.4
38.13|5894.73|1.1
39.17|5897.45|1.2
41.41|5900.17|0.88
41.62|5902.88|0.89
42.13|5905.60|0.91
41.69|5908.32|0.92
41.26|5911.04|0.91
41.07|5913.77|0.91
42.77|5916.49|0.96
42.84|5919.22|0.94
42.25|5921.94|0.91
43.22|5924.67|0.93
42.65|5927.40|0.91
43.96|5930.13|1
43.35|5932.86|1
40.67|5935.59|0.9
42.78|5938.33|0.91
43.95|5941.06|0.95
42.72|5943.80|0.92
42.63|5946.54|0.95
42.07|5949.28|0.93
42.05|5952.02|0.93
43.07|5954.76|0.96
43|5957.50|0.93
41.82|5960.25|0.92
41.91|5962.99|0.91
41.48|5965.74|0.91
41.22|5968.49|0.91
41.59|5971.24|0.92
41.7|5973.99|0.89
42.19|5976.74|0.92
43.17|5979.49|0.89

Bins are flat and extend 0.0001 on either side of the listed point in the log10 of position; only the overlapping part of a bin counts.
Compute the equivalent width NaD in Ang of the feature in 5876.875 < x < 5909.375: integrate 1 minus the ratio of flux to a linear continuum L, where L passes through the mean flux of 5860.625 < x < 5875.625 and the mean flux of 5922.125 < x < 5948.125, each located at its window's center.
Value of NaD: 1.6 Ang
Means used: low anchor 42.4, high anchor 42.8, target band 40.5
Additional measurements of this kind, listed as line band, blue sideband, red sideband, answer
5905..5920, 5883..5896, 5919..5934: -0.1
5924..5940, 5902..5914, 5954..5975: -0.4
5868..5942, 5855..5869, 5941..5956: 1.4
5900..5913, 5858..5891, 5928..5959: 0.1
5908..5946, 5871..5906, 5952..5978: -1.1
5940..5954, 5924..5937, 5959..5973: -0.2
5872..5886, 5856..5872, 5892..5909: 0.0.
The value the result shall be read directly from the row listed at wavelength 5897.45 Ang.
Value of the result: 39.17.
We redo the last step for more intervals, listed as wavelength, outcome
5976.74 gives 42.19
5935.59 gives 40.67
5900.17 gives 41.41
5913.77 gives 41.07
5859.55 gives 42.82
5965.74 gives 41.48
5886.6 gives 40.21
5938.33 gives 42.78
